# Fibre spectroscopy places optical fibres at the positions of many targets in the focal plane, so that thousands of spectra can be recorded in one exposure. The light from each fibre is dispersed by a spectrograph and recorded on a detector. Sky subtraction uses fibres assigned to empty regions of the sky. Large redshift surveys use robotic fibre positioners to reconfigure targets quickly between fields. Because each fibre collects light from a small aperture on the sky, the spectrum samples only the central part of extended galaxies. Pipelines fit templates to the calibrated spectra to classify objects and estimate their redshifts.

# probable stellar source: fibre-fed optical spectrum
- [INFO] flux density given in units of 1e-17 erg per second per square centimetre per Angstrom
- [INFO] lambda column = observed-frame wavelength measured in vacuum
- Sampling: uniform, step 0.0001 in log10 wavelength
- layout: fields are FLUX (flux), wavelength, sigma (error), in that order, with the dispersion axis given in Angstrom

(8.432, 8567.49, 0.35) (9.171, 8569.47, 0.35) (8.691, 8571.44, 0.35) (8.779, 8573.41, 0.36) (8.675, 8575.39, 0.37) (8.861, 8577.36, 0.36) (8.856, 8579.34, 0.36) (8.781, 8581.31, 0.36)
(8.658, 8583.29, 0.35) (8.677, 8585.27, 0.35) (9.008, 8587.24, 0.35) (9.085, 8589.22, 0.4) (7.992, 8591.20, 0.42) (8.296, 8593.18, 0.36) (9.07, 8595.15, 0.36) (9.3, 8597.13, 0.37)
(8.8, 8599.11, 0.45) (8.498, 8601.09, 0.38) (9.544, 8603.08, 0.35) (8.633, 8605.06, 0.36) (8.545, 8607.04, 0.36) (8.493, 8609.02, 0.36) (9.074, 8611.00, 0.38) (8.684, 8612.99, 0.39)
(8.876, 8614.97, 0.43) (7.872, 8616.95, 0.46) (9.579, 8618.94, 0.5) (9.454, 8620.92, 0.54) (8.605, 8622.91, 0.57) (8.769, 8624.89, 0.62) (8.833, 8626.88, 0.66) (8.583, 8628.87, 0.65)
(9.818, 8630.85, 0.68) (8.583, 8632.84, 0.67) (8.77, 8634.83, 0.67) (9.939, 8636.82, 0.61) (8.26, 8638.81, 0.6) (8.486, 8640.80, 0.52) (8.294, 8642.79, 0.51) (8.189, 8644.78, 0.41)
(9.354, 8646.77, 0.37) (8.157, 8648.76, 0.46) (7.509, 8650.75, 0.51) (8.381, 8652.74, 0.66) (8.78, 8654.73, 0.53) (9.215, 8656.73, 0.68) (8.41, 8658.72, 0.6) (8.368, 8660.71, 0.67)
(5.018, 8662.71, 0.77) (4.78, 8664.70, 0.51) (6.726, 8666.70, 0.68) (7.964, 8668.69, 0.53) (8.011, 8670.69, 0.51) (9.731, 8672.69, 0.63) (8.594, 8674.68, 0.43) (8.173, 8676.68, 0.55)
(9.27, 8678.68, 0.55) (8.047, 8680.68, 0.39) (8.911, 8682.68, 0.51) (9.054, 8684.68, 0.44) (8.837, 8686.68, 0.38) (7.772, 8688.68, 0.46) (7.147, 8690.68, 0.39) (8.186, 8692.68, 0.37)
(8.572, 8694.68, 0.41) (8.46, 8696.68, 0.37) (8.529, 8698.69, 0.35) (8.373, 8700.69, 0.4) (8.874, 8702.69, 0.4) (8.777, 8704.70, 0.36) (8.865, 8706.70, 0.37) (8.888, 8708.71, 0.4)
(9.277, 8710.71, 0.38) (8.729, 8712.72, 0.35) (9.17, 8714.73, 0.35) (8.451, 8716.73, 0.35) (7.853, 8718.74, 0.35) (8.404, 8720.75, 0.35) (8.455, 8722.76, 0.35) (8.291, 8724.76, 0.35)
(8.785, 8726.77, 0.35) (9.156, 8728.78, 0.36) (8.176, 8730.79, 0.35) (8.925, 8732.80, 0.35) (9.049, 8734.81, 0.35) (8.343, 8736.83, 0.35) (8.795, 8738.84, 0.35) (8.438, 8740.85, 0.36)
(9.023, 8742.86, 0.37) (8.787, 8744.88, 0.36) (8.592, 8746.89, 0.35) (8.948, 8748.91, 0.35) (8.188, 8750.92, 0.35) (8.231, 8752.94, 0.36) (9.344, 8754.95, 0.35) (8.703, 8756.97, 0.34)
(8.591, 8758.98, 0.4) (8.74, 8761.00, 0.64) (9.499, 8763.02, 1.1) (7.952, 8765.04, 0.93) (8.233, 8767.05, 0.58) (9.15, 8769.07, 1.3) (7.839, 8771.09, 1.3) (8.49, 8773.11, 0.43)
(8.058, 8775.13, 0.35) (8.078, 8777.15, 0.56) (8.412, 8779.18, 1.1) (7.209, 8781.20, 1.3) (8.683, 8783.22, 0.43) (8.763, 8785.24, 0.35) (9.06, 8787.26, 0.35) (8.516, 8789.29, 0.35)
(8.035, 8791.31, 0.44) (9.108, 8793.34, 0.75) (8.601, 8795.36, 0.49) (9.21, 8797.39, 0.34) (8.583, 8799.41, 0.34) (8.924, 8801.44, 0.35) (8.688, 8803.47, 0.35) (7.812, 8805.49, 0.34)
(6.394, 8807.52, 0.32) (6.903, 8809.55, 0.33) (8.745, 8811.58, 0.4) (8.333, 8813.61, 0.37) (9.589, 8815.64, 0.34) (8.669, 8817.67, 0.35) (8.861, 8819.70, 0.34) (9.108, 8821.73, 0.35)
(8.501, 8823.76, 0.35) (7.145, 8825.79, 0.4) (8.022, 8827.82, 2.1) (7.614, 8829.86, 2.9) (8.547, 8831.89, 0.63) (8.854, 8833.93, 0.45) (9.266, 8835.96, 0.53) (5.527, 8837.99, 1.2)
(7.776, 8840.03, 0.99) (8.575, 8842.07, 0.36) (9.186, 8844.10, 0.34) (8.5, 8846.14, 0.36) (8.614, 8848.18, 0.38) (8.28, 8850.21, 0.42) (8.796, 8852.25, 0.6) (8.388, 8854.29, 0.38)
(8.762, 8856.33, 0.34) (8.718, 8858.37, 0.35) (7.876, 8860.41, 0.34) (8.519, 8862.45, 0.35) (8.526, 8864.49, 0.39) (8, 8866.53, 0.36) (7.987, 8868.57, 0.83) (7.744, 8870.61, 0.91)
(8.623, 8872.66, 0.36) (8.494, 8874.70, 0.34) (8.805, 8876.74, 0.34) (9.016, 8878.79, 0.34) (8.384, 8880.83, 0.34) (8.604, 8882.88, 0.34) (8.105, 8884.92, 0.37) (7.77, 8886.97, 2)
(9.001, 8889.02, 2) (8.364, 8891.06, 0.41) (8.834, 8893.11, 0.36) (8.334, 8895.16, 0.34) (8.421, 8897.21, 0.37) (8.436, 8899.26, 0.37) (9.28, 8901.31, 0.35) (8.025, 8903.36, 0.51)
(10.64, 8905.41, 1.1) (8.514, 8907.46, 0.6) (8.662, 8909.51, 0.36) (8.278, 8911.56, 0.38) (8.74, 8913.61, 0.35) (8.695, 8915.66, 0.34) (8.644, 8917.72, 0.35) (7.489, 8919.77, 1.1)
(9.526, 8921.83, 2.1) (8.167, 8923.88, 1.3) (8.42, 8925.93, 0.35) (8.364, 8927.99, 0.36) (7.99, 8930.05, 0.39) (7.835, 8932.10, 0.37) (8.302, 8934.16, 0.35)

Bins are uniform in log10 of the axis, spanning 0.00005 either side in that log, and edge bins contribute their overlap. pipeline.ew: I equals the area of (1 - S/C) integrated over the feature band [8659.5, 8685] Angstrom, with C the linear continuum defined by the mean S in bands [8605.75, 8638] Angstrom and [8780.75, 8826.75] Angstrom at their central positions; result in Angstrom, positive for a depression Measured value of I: 2.6 Angstrom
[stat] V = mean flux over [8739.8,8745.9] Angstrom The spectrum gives 8.75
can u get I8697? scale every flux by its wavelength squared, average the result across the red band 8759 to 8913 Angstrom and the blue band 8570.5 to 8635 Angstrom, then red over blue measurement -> 1.01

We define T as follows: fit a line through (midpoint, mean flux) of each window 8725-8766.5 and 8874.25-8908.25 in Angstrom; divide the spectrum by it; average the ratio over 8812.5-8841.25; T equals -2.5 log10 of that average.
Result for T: 0.05 mag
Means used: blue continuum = 8.7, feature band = 8.27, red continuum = 8.65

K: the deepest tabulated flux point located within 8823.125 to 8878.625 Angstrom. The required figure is 5.527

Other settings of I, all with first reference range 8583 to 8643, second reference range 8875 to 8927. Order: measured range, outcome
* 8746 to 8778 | 0.6 Angstrom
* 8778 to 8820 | 1.2 Angstrom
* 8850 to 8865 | 0.2 Angstrom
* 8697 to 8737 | 0.3 Angstrom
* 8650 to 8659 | 0.3 Angstrom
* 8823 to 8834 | 0.8 Angstrom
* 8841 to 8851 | 0.0 Angstrom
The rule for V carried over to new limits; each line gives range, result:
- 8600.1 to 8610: 8.74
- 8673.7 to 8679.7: 8.67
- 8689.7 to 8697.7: 8.09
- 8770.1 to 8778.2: 8.11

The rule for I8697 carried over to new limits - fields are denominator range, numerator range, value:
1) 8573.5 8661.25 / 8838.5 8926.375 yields 1.03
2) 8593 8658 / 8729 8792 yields 1.01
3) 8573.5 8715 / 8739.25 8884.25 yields 1.02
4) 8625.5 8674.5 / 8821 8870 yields 1.05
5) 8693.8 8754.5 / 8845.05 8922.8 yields 1.02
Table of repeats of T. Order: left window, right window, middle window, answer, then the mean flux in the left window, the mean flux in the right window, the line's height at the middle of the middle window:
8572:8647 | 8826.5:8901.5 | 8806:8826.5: 0.029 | 8.8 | 8.38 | 8.46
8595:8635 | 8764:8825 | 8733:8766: -0.022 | 8.87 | 8.41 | 8.53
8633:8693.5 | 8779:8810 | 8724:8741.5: -0.050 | 8.22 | 8.33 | 8.28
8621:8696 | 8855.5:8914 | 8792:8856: 0.015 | 8.34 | 8.53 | 8.48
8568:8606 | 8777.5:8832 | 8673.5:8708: 0.011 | 8.8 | 8.36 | 8.59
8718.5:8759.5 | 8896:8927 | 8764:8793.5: 0.037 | 8.64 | 8.66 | 8.64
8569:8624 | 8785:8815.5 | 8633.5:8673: 0.078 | 8.8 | 8.4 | 8.69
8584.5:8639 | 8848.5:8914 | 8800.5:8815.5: 0.073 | 8.85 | 8.53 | 8.62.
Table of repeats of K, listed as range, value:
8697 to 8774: 7.839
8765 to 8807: 7.209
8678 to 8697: 7.147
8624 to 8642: 8.26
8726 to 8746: 8.176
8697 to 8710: 8.373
